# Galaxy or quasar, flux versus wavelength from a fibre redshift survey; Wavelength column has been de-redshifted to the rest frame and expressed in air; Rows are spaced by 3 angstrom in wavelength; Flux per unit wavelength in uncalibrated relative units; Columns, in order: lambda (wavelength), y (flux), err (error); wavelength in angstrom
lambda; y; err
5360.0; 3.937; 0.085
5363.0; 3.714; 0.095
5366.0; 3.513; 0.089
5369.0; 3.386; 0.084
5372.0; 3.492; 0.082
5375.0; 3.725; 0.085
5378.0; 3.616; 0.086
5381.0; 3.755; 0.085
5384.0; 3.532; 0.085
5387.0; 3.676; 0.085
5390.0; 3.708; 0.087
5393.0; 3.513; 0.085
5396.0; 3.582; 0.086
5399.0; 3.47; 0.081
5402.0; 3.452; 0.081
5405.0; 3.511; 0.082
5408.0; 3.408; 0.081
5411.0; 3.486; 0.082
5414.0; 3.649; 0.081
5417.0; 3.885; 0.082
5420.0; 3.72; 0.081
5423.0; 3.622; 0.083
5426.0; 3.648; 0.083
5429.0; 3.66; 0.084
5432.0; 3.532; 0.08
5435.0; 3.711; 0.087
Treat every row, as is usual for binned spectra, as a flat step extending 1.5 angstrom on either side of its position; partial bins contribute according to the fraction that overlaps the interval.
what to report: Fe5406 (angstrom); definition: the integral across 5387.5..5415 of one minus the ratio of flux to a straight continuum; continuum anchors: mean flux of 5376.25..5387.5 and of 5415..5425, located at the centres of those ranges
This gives 1.2 angstrom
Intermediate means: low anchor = 3.64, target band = 3.53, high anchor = 3.73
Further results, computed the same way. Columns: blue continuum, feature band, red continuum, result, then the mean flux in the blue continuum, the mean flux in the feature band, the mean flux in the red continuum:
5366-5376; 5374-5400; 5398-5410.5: -0.95 angstrom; 3.52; 3.62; 3.46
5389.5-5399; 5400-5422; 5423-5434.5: 0.06 angstrom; 3.57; 3.59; 3.62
